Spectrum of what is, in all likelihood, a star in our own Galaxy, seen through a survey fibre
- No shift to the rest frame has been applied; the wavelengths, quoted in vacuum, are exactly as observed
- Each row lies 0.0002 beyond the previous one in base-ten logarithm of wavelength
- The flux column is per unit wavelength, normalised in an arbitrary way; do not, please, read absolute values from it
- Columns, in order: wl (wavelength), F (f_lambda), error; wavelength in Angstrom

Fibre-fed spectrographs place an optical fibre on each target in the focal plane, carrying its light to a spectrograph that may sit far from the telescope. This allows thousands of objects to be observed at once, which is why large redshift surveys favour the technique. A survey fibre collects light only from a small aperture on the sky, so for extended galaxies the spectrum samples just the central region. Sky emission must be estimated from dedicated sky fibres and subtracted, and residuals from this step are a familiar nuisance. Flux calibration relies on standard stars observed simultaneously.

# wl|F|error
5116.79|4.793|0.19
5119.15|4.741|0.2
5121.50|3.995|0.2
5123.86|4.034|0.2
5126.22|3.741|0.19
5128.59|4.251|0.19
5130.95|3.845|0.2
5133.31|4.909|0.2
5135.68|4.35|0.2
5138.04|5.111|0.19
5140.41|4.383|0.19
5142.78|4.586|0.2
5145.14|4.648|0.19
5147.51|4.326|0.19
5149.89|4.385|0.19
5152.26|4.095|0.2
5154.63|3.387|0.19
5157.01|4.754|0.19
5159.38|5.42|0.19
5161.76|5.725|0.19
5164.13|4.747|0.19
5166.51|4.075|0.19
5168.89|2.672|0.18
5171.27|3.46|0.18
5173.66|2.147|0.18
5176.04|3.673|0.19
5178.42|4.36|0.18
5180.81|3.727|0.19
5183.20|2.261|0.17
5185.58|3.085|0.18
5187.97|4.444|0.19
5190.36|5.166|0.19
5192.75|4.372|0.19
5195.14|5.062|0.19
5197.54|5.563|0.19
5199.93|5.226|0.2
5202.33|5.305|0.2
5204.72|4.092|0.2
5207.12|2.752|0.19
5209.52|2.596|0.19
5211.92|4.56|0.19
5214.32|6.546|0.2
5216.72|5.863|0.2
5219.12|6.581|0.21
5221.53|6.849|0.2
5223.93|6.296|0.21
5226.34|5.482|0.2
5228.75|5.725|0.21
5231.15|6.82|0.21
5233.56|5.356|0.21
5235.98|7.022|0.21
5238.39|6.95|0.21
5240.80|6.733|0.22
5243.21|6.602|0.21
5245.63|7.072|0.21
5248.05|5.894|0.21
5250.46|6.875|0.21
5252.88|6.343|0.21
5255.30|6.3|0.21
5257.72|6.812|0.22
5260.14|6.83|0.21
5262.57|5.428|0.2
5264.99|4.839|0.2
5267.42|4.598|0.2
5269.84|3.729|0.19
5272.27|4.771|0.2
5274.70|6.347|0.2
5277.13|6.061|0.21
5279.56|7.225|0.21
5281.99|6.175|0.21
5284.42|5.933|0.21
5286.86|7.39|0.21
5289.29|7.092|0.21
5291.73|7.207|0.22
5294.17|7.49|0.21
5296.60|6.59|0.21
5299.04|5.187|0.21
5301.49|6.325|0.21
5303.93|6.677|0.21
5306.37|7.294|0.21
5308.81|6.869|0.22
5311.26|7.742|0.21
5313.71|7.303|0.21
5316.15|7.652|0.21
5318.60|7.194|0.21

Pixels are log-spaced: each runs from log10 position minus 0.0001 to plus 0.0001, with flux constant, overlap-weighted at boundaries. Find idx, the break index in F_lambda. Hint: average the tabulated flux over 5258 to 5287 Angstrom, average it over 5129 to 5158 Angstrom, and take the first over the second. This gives 1.31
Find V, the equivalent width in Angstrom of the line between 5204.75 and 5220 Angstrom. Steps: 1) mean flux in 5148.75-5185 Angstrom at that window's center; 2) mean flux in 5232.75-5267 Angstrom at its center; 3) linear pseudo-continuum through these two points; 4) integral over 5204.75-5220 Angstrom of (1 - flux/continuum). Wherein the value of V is 1.6 Angstrom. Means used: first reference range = 3.91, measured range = 4.73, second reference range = 6.33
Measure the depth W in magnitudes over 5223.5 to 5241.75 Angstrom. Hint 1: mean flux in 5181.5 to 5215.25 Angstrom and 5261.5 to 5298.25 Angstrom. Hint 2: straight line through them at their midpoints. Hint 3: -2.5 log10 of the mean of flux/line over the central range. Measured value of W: -0.24 mag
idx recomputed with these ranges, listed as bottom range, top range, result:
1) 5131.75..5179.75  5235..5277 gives 1.42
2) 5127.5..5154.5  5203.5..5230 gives 1.18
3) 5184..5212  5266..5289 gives 1.36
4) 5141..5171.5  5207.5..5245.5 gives 1.37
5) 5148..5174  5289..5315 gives 1.66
